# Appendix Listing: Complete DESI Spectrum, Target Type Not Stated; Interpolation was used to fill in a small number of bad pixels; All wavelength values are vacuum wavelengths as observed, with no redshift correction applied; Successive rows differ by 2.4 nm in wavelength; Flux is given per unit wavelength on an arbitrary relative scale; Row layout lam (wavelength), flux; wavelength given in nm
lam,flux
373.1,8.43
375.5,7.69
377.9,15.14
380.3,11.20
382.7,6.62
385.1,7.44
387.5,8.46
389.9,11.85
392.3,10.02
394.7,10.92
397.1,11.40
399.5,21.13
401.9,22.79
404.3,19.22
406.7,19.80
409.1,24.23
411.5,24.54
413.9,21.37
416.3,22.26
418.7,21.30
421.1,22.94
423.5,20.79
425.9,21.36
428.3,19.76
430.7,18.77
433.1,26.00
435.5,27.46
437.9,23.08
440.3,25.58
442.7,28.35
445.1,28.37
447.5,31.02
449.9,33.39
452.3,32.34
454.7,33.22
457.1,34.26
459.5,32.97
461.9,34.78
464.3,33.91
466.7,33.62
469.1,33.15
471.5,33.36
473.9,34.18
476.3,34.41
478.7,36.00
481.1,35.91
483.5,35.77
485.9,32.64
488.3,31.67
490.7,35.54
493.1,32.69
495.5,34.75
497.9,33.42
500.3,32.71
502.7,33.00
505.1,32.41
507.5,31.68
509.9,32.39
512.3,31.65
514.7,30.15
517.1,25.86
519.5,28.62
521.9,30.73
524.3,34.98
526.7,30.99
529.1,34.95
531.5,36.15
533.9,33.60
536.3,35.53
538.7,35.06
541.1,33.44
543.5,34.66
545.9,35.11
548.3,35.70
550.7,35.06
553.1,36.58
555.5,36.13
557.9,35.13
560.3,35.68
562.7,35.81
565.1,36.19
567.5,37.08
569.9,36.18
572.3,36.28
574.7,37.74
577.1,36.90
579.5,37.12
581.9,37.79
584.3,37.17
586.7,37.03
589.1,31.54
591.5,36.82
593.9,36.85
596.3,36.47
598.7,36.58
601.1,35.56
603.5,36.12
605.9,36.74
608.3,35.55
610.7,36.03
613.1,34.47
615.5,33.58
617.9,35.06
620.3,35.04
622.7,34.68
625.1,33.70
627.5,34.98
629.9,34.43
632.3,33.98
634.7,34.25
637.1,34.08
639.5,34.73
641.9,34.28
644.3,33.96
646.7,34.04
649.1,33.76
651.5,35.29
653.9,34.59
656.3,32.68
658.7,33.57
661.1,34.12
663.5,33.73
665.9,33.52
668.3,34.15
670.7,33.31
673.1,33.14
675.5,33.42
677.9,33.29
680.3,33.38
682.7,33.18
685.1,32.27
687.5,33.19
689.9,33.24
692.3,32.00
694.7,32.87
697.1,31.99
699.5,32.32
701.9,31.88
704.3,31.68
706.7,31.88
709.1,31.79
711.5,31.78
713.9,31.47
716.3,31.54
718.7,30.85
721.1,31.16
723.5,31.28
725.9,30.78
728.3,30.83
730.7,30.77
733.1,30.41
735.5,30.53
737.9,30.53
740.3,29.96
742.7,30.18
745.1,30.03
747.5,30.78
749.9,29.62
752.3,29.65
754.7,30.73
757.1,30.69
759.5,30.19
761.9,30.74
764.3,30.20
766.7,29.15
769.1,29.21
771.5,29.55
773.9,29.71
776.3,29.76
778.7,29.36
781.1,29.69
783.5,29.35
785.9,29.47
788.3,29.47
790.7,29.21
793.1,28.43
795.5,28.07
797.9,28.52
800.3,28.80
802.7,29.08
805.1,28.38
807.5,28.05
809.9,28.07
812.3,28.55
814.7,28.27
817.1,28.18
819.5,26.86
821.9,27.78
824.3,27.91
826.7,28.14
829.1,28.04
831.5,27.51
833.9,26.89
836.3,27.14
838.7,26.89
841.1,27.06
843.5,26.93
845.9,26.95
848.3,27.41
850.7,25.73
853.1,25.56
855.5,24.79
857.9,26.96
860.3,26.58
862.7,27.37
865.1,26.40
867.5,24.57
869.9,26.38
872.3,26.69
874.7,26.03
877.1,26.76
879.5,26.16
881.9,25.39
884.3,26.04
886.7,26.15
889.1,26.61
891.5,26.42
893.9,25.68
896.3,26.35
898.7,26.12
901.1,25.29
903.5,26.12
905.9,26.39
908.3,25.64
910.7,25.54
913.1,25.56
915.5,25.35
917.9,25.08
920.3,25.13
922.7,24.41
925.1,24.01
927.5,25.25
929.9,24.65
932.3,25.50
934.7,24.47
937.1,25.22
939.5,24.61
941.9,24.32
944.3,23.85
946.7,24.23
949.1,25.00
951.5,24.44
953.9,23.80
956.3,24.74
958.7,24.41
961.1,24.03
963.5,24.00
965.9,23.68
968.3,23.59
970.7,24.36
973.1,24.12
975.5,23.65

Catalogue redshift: 0.00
